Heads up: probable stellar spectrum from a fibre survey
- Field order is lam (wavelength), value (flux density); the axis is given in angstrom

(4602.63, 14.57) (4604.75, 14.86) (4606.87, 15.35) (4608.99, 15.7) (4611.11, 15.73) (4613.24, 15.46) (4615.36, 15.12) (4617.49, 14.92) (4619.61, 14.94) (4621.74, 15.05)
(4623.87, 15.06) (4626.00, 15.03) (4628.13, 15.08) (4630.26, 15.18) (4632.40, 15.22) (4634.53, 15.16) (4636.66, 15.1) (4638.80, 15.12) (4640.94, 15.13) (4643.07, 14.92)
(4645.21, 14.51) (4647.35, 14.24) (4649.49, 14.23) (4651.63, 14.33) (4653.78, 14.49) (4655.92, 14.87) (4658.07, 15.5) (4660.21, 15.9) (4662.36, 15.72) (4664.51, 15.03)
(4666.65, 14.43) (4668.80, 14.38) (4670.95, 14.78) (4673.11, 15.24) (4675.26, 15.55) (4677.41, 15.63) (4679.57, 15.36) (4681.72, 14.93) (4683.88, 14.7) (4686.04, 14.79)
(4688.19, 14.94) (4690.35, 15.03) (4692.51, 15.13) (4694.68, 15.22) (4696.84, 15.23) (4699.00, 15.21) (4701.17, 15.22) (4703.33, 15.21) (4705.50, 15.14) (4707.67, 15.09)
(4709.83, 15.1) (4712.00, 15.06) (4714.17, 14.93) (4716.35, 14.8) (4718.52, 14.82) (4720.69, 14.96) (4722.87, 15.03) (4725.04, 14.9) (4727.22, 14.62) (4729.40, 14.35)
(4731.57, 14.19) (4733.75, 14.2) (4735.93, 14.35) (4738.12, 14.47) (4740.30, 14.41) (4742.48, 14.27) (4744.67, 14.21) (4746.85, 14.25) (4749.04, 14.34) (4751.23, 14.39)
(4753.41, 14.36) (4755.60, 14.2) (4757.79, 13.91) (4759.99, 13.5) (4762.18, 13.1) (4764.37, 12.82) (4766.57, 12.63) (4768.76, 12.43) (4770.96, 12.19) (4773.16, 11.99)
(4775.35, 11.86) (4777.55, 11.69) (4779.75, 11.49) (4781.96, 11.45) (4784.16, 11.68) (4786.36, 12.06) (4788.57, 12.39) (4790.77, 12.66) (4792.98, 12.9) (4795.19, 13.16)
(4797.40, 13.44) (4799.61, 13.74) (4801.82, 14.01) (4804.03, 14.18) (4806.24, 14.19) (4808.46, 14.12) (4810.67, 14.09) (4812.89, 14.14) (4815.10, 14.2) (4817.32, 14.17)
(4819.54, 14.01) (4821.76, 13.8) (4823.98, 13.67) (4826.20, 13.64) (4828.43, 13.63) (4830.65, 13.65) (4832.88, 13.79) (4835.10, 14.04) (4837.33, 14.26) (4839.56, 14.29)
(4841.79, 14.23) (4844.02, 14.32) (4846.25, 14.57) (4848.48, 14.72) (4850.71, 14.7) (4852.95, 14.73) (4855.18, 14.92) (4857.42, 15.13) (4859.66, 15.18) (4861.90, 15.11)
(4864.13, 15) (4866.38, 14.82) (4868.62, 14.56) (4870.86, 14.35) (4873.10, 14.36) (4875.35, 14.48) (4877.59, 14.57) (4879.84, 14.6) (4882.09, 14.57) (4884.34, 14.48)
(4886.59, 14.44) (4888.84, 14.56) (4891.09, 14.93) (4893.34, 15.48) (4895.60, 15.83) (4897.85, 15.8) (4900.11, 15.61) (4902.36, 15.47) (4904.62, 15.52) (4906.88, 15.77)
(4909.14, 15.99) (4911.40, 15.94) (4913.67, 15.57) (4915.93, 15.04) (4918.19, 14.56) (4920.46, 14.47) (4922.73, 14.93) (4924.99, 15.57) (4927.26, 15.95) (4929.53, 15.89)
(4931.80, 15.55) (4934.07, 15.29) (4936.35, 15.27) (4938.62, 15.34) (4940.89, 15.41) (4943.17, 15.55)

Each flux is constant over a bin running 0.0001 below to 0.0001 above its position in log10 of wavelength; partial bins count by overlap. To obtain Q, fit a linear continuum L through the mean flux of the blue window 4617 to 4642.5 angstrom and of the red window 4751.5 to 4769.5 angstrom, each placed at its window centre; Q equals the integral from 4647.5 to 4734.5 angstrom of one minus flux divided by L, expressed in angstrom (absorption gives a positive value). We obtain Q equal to -3.9 angstrom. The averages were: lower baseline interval 15.1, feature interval 15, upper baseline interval 13.4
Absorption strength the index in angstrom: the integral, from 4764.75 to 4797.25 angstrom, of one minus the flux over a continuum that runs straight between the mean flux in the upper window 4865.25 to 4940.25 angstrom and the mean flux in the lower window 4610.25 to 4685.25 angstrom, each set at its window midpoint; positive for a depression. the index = 6.1 angstrom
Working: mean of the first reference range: 15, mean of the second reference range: 15.1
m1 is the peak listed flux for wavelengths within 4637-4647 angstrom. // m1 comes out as 15.13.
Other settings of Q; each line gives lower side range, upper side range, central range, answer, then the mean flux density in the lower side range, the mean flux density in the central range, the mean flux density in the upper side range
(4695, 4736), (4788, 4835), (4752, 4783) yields 3.4 angstrom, 14.9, 12.7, 13.7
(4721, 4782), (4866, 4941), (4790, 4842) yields 1.6 angstrom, 13.6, 13.8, 15.1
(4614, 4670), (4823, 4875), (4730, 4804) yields 7.0 angstrom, 15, 13.3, 14.4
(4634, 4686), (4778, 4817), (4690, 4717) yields -1.3 angstrom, 15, 15.1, 13.2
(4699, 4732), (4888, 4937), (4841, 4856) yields 0.6 angstrom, 14.9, 14.6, 15.4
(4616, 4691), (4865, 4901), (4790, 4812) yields 1.8 angstrom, 15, 13.7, 14.8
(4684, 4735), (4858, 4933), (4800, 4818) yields 1.1 angstrom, 14.9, 14.1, 15.1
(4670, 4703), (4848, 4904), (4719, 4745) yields 1.0 angstrom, 15.1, 14.5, 14.9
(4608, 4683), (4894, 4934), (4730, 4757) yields 1.6 angstrom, 15.1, 14.3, 15.5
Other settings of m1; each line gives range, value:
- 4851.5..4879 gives 15.18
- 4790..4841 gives 14.29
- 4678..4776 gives 15.36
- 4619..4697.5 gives 15.9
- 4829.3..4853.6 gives 14.73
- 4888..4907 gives 15.83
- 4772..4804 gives 14.01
